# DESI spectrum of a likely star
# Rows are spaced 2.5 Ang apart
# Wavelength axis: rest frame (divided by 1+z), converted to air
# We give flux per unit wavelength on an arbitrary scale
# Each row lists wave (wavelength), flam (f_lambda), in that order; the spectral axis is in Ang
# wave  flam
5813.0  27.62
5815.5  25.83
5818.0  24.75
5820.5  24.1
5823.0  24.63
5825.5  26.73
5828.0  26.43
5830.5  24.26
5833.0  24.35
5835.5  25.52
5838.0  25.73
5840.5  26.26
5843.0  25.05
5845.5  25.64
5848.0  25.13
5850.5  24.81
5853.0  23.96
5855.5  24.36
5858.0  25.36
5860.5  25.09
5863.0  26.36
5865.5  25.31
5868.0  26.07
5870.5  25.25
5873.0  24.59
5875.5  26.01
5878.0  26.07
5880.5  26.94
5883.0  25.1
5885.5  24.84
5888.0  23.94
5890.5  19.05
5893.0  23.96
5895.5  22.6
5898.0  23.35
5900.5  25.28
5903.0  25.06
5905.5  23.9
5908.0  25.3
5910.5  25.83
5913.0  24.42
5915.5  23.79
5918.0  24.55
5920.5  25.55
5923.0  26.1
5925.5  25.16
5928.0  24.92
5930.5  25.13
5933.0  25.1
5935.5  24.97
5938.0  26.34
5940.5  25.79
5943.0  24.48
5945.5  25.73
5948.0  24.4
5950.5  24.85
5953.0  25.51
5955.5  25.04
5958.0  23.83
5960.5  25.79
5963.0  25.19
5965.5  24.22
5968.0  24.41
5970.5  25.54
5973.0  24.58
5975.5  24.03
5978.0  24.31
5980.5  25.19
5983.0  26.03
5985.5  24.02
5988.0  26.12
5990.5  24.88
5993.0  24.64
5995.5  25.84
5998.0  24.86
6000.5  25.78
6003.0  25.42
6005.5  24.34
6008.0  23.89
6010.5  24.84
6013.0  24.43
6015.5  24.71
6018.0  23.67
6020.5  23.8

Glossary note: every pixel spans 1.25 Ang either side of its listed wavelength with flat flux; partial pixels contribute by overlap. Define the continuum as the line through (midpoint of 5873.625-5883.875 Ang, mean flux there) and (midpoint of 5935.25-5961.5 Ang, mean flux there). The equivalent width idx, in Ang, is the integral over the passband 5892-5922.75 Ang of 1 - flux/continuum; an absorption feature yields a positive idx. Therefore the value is 1.3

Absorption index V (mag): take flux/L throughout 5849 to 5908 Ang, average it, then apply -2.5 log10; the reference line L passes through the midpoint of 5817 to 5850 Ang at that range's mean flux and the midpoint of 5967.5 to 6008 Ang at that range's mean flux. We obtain 0.02 mag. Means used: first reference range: 25.3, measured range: 24.7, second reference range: 25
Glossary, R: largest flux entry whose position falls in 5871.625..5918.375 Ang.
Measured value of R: 26.94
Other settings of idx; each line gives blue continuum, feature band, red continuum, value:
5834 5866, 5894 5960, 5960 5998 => 0.52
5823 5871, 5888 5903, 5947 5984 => 1.20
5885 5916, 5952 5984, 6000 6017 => -0.61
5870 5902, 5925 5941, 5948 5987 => -0.45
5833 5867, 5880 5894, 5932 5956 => 0.79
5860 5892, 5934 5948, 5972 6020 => -0.27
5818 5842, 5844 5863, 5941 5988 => 0.17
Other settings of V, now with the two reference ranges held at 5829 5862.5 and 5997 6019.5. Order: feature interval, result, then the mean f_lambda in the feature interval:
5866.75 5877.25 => -0.02 mag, 25.5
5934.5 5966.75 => -0.01 mag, 25.1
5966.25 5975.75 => 0.00 mag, 24.7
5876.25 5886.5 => -0.03 mag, 25.8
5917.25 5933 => -0.02 mag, 25.2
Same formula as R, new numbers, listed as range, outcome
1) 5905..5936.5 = 26.1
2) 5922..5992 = 26.34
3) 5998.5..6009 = 25.78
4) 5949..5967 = 25.79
